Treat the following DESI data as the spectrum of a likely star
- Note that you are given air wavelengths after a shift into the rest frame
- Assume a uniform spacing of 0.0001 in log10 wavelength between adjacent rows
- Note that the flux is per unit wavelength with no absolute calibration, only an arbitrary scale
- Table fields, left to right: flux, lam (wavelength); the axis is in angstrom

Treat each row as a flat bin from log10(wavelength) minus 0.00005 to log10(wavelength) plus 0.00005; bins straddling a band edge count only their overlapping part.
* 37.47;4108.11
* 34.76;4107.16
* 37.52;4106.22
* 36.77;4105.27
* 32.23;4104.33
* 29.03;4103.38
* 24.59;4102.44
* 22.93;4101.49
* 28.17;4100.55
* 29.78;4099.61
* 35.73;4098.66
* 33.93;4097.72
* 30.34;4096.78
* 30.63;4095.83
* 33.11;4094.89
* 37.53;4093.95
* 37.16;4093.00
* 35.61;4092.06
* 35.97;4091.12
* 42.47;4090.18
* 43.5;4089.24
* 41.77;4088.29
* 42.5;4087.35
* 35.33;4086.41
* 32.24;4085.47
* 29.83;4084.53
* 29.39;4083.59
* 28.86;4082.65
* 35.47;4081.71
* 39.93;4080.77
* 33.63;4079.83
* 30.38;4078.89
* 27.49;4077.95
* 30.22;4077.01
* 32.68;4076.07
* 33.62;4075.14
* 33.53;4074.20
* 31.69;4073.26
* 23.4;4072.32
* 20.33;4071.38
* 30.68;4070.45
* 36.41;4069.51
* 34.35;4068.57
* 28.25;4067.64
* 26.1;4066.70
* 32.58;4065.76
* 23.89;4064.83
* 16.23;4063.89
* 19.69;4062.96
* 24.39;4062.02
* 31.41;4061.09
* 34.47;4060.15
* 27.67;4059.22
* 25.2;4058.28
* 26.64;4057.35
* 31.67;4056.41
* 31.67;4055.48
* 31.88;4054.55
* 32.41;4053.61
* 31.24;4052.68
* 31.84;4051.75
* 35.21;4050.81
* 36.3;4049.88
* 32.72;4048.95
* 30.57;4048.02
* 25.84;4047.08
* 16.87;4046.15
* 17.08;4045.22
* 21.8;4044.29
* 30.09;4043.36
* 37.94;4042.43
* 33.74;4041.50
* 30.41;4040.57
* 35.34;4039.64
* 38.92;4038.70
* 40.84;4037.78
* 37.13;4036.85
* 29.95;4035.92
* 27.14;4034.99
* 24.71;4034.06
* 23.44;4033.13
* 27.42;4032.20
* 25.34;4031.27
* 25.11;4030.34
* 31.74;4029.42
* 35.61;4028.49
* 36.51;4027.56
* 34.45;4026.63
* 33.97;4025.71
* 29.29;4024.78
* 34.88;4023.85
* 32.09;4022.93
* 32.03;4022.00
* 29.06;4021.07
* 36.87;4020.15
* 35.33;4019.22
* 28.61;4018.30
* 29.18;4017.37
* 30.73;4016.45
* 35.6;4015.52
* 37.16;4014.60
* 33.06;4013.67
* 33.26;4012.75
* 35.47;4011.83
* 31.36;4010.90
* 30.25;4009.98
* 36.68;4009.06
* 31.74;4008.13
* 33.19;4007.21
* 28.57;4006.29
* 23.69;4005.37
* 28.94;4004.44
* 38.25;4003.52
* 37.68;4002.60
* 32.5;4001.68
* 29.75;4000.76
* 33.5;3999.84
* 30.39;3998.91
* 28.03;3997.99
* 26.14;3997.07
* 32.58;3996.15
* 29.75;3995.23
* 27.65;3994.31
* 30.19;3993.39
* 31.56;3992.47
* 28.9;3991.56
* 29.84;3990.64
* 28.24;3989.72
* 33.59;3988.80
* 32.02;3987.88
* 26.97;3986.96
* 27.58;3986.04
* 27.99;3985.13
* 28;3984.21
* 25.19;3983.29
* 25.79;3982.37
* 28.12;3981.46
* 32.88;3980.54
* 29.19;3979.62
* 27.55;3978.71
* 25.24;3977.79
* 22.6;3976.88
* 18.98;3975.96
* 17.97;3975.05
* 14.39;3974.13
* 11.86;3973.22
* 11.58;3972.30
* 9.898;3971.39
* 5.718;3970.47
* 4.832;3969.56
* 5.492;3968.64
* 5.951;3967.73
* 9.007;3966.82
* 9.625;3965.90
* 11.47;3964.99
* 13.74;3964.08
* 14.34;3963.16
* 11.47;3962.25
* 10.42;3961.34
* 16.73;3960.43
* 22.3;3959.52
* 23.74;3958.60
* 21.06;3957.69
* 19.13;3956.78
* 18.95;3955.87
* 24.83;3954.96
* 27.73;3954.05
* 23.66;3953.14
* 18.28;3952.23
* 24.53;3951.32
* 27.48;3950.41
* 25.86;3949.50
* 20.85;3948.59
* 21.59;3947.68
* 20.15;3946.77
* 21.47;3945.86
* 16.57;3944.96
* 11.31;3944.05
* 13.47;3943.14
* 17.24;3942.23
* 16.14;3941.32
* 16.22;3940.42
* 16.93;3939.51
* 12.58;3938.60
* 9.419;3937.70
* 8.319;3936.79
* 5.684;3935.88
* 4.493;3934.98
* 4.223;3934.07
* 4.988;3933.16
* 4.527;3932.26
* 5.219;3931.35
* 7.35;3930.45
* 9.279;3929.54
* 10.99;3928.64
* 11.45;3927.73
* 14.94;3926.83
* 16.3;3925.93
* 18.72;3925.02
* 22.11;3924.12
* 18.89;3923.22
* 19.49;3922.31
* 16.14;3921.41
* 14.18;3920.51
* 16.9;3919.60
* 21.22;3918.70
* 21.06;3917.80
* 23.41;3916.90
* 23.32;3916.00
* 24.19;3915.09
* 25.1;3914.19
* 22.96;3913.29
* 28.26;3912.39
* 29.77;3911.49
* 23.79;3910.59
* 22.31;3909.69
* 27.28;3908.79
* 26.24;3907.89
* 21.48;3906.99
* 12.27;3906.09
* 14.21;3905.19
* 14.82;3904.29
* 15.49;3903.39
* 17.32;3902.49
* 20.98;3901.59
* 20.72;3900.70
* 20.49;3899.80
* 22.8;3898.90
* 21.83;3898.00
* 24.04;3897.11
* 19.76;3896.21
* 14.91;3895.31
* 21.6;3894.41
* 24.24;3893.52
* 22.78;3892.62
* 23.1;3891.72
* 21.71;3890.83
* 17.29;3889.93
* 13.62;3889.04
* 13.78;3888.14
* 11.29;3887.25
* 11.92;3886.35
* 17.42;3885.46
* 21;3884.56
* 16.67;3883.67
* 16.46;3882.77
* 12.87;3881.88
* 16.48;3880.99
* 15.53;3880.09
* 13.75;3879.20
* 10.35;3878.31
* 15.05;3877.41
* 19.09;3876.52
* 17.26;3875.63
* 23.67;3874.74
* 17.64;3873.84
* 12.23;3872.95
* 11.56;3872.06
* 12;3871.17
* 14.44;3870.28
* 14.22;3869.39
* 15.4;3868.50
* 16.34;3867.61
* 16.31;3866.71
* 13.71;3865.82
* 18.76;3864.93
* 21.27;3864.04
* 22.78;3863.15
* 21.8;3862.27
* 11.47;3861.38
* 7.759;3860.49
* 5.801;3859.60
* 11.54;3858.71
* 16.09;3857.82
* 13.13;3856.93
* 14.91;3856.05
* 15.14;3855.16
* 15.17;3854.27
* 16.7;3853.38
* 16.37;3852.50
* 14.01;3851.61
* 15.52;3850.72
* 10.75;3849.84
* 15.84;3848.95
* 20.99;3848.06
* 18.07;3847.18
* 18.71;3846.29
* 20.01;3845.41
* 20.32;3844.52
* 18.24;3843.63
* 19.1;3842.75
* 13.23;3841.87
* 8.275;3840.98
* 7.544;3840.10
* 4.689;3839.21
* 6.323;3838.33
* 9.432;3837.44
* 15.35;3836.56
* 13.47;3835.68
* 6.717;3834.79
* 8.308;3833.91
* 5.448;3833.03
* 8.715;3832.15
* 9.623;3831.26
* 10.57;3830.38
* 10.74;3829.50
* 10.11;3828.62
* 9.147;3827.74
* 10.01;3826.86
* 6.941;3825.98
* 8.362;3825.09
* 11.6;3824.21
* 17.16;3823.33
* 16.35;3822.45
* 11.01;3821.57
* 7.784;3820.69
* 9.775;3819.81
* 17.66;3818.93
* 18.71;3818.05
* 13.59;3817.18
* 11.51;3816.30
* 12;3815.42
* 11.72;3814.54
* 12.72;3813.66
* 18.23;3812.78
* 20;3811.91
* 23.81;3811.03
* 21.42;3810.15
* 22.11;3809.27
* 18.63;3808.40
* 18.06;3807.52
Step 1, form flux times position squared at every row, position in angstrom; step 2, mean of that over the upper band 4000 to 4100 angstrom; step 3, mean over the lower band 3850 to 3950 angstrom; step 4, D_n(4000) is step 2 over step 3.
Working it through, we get 2.04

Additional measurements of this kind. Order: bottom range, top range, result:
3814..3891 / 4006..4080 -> 2.42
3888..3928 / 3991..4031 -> 1.66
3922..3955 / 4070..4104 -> 2.28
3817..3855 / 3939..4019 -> 2.02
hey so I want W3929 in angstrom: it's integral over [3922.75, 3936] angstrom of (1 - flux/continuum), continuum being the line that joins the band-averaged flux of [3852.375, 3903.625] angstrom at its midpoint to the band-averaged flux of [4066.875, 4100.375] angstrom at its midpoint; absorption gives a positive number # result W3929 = 6.4 angstrom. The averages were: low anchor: 16.7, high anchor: 33.3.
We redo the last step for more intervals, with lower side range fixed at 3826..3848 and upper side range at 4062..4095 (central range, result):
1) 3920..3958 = 8.8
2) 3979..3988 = -1.5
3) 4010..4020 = -2.3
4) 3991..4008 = -3.5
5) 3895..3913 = -3.6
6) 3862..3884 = -2.1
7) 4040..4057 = -0.2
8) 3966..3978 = 5.7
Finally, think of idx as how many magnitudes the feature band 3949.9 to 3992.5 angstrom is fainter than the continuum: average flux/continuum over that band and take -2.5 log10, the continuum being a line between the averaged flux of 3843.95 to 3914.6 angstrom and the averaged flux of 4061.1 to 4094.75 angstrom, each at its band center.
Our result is 0.19 mag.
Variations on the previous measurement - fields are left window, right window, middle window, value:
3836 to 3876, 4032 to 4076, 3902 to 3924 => -0.10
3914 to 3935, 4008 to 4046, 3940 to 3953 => -0.05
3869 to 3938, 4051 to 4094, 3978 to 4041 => -0.19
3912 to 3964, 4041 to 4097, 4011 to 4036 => -0.20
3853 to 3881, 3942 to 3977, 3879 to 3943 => -0.09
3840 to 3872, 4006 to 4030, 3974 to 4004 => 0.05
